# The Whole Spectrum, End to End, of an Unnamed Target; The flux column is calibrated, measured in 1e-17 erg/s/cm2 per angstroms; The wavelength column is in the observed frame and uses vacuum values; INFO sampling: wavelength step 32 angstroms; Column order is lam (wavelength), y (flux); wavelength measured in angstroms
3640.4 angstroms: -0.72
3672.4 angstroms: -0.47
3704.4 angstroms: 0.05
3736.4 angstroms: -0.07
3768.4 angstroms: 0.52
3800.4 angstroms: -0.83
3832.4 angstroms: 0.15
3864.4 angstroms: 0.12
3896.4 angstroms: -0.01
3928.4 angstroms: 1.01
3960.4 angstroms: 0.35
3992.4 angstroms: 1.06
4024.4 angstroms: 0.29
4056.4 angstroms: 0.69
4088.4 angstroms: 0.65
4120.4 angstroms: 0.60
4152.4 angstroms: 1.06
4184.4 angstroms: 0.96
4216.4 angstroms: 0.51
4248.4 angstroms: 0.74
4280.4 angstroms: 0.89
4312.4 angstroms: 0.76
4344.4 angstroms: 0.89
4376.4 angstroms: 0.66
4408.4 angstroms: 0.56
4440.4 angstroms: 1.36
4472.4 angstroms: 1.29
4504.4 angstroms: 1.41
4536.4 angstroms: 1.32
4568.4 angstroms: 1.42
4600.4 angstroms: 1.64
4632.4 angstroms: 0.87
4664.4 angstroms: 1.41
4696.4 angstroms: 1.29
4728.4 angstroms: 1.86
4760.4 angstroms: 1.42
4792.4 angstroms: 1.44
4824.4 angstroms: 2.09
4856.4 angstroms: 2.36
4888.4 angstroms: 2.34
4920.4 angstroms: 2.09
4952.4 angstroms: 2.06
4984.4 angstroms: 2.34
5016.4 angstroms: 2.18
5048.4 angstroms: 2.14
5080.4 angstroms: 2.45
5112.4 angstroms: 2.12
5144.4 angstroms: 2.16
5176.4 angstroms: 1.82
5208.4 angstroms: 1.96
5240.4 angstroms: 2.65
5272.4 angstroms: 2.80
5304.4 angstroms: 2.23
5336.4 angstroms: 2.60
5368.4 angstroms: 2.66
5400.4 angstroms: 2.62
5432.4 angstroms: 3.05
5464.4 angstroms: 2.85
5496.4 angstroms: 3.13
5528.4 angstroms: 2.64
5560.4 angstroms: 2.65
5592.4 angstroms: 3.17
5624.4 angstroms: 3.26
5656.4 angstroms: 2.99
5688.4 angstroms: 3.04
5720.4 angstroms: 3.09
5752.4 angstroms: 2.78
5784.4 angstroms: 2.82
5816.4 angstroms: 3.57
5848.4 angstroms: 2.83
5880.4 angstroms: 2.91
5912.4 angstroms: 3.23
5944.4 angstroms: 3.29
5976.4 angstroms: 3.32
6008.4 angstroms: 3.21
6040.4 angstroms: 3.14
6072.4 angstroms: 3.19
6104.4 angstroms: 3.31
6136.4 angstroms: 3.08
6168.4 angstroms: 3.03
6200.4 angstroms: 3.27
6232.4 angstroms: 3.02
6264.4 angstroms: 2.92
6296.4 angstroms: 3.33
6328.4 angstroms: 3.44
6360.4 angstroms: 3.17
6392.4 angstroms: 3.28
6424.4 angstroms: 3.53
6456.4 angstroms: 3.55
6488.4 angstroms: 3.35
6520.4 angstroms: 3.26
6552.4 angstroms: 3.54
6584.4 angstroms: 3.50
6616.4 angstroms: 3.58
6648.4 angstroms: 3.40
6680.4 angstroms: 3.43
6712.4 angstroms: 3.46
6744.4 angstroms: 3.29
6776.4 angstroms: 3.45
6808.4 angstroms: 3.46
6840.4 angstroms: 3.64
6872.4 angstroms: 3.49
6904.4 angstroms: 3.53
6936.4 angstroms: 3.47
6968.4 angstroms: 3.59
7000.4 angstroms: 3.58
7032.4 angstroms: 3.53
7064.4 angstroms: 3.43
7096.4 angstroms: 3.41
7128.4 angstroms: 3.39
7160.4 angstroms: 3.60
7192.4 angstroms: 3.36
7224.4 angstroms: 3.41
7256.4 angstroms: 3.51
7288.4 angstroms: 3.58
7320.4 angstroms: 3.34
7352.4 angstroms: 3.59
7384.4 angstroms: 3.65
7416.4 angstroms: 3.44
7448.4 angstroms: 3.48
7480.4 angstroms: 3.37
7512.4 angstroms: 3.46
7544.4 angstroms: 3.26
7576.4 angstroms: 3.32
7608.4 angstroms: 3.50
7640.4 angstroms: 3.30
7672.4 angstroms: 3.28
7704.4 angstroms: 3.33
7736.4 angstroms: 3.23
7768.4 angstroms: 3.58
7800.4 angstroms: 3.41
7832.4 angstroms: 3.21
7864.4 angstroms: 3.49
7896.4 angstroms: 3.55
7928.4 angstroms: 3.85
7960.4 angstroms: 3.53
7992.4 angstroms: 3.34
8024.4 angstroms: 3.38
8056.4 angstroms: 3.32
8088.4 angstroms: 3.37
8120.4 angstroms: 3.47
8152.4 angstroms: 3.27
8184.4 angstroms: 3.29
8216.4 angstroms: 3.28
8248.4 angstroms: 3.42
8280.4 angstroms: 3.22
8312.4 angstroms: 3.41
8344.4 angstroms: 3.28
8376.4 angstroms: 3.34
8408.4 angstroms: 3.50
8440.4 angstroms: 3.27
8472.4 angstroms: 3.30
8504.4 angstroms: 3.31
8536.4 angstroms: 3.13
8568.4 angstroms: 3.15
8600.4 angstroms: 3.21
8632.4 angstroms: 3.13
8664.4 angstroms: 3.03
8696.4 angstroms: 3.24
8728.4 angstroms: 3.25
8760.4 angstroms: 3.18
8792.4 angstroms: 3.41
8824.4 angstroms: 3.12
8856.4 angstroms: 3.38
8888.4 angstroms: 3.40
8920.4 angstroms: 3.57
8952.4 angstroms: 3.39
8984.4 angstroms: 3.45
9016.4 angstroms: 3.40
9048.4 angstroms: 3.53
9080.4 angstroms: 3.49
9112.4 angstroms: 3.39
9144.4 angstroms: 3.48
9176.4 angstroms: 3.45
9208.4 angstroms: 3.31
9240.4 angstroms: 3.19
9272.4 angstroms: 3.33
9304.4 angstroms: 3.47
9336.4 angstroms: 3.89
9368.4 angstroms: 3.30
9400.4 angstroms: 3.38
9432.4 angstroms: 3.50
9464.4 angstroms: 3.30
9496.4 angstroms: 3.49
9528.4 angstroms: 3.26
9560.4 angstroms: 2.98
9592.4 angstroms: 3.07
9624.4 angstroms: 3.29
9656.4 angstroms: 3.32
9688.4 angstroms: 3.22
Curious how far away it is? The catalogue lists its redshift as 0.206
